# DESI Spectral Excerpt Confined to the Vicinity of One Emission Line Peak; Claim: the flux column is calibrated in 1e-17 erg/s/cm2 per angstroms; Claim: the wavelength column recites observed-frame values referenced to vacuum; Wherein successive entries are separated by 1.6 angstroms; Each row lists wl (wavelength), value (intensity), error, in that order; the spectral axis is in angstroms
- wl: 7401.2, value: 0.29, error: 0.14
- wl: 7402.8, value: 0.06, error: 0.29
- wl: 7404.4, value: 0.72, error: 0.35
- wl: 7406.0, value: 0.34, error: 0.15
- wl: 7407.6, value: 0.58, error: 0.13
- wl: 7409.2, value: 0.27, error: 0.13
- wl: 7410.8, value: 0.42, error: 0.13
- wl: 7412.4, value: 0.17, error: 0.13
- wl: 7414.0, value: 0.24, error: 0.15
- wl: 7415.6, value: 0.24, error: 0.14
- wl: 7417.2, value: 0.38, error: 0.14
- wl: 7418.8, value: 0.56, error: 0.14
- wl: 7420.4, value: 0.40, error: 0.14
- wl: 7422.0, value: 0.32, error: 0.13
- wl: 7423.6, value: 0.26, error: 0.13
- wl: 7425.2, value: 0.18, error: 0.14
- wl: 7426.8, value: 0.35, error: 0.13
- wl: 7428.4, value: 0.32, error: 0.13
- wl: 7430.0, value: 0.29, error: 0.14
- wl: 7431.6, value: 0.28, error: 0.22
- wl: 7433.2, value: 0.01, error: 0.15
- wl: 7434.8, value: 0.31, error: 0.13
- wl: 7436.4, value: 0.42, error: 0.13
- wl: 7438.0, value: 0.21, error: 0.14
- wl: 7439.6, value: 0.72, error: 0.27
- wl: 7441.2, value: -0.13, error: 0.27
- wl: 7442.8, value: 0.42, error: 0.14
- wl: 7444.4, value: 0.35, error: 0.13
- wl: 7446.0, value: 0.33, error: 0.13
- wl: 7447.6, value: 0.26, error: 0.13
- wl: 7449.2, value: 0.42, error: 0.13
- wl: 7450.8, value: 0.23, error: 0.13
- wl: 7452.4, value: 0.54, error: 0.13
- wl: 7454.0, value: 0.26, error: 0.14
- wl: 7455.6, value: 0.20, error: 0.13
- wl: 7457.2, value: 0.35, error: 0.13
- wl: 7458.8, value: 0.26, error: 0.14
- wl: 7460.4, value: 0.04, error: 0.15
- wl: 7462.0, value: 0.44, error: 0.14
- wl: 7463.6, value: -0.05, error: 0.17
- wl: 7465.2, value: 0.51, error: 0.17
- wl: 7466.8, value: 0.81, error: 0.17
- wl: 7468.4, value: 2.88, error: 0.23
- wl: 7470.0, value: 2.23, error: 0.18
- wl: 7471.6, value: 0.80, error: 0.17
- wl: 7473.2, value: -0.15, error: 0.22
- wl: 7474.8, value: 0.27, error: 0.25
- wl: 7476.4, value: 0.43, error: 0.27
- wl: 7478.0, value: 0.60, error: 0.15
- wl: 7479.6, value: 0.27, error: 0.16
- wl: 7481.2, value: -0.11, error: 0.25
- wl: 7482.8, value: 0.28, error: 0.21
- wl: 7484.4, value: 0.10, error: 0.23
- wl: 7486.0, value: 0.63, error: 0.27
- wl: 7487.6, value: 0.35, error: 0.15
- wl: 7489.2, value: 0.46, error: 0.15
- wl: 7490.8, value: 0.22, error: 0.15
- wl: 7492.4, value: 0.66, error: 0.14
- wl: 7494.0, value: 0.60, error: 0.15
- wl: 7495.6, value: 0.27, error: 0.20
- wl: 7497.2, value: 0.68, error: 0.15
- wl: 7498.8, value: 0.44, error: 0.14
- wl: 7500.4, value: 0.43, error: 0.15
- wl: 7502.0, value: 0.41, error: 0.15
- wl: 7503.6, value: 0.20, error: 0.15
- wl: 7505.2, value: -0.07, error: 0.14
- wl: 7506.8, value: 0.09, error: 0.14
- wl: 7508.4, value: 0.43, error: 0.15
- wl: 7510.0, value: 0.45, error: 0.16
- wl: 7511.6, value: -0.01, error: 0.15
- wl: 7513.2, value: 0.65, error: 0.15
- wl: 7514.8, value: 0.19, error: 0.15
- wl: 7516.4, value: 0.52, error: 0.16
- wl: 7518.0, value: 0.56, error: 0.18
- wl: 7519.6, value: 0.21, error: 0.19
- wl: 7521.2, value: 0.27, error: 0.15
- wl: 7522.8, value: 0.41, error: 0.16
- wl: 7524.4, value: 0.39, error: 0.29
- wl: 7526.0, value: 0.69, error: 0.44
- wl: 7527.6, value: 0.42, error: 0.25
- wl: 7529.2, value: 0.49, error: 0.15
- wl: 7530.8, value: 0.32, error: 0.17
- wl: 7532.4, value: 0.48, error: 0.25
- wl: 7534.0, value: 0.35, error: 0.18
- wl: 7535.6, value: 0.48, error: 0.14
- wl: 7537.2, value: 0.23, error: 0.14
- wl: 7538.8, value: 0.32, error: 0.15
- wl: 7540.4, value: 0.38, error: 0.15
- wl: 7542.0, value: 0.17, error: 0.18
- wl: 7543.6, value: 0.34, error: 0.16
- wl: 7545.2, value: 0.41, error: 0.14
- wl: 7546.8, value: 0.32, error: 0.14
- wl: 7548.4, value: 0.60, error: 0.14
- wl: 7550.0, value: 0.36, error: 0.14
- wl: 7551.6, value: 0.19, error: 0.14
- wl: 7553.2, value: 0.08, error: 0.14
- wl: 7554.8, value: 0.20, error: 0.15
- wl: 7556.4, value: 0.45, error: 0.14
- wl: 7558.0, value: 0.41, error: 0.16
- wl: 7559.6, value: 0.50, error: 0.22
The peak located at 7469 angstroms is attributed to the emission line Halpha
